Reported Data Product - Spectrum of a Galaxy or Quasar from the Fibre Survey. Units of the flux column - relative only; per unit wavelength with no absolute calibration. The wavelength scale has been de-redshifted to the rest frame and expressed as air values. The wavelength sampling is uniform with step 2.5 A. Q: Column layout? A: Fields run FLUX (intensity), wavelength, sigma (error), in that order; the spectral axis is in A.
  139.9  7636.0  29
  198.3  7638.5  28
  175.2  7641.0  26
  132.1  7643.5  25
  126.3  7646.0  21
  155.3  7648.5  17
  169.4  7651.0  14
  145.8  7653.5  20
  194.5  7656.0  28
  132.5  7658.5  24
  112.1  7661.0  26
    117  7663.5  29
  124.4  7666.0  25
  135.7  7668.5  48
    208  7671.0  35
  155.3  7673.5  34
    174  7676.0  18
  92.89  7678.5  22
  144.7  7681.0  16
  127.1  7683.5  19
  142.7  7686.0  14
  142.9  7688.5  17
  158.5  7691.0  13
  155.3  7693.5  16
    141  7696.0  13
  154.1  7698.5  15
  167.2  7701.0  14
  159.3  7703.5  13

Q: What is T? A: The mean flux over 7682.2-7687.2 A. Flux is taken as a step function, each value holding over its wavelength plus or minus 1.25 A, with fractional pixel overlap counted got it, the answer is 135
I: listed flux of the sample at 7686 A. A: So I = 142.7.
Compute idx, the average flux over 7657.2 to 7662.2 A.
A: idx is 123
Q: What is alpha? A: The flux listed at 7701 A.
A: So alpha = 167.2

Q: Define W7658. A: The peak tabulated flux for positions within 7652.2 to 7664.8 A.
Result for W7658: 194.5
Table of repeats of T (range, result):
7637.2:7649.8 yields 157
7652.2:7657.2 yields 170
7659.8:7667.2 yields 118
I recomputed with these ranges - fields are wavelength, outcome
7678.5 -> 92.89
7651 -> 169.4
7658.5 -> 132.5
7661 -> 112.1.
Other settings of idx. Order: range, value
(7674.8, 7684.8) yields 135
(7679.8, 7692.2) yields 143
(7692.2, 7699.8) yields 150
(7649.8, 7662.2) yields 151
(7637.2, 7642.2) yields 186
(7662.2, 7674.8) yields 148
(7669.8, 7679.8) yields 157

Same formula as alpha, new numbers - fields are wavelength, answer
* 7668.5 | 135.7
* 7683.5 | 127.1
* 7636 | 139.9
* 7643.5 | 132.1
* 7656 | 194.5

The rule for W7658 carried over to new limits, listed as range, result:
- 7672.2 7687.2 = 174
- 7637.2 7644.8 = 198.3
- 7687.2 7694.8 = 158.5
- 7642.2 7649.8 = 155.3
